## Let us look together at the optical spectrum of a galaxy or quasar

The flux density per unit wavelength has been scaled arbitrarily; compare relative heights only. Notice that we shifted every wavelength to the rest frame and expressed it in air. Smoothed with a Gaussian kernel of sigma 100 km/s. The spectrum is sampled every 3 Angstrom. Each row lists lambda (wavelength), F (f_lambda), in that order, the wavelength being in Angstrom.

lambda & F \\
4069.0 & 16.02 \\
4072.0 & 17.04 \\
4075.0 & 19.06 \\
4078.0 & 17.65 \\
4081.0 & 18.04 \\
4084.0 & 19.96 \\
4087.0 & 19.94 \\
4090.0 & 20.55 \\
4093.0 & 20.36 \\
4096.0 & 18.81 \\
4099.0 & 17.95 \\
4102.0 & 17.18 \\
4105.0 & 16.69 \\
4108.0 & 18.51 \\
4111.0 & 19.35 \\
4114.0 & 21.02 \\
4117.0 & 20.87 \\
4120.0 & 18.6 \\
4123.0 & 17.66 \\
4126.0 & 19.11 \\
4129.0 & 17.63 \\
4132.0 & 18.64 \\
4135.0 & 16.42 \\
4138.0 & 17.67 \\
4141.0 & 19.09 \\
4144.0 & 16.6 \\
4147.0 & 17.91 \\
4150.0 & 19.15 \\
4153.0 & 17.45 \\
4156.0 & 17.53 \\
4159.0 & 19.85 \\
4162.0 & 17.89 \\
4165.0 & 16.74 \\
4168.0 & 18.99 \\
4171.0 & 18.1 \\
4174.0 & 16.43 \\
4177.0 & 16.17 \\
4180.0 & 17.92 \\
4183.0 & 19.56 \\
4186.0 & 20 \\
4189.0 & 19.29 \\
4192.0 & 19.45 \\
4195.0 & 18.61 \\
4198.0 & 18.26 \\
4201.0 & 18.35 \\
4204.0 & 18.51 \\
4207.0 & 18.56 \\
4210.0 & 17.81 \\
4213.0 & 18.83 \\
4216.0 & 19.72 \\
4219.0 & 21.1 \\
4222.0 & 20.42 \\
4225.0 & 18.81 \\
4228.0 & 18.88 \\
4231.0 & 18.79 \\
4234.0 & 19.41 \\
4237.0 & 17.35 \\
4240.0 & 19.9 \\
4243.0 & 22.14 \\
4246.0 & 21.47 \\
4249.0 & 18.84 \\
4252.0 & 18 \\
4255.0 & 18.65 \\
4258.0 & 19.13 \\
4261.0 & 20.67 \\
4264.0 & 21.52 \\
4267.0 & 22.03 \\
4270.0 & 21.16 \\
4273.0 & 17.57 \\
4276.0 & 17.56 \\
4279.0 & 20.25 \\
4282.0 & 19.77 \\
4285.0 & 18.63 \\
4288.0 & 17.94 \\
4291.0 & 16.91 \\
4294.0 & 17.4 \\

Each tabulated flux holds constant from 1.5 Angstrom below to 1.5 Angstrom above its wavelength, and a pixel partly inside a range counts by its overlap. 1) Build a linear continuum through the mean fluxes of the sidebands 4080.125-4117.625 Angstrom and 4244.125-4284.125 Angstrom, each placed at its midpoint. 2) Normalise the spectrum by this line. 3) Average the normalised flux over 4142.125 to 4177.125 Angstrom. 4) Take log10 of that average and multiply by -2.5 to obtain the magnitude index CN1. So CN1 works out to 0.09 mag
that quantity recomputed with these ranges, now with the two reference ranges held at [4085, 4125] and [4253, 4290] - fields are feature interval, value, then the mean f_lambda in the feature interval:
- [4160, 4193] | 0.06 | 18.2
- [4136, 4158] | 0.07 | 17.9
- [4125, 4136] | 0.07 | 18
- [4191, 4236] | 0.02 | 19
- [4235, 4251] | -0.02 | 19.9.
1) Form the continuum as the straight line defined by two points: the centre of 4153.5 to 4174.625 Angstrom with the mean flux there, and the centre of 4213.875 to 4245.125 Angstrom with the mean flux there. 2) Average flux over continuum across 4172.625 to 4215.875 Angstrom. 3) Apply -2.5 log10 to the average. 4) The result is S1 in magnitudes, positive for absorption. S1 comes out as 0.02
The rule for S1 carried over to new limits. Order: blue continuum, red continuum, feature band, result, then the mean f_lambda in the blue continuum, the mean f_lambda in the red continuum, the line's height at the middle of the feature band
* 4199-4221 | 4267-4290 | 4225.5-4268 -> -0.036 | 19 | 19.1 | 19.1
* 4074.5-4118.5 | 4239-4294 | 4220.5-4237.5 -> 0.021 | 19.1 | 19.5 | 19.4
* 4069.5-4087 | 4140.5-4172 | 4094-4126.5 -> -0.028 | 18.4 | 18.1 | 18.2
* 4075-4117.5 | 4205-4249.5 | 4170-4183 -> 0.113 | 19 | 19.5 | 19.3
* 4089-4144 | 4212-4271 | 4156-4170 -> 0.046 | 18.6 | 19.8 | 19.1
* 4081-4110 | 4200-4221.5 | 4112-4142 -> 0.013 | 18.8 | 19.1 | 18.9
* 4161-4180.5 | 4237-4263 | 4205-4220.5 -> -0.030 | 17.4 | 19.7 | 18.7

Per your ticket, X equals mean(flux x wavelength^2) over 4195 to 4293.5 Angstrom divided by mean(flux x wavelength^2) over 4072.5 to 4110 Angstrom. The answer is 1.11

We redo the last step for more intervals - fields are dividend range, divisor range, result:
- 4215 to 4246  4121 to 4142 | 1.15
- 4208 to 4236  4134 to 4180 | 1.12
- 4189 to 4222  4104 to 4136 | 1.06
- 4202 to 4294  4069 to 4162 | 1.11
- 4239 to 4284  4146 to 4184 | 1.16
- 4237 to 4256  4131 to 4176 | 1.15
